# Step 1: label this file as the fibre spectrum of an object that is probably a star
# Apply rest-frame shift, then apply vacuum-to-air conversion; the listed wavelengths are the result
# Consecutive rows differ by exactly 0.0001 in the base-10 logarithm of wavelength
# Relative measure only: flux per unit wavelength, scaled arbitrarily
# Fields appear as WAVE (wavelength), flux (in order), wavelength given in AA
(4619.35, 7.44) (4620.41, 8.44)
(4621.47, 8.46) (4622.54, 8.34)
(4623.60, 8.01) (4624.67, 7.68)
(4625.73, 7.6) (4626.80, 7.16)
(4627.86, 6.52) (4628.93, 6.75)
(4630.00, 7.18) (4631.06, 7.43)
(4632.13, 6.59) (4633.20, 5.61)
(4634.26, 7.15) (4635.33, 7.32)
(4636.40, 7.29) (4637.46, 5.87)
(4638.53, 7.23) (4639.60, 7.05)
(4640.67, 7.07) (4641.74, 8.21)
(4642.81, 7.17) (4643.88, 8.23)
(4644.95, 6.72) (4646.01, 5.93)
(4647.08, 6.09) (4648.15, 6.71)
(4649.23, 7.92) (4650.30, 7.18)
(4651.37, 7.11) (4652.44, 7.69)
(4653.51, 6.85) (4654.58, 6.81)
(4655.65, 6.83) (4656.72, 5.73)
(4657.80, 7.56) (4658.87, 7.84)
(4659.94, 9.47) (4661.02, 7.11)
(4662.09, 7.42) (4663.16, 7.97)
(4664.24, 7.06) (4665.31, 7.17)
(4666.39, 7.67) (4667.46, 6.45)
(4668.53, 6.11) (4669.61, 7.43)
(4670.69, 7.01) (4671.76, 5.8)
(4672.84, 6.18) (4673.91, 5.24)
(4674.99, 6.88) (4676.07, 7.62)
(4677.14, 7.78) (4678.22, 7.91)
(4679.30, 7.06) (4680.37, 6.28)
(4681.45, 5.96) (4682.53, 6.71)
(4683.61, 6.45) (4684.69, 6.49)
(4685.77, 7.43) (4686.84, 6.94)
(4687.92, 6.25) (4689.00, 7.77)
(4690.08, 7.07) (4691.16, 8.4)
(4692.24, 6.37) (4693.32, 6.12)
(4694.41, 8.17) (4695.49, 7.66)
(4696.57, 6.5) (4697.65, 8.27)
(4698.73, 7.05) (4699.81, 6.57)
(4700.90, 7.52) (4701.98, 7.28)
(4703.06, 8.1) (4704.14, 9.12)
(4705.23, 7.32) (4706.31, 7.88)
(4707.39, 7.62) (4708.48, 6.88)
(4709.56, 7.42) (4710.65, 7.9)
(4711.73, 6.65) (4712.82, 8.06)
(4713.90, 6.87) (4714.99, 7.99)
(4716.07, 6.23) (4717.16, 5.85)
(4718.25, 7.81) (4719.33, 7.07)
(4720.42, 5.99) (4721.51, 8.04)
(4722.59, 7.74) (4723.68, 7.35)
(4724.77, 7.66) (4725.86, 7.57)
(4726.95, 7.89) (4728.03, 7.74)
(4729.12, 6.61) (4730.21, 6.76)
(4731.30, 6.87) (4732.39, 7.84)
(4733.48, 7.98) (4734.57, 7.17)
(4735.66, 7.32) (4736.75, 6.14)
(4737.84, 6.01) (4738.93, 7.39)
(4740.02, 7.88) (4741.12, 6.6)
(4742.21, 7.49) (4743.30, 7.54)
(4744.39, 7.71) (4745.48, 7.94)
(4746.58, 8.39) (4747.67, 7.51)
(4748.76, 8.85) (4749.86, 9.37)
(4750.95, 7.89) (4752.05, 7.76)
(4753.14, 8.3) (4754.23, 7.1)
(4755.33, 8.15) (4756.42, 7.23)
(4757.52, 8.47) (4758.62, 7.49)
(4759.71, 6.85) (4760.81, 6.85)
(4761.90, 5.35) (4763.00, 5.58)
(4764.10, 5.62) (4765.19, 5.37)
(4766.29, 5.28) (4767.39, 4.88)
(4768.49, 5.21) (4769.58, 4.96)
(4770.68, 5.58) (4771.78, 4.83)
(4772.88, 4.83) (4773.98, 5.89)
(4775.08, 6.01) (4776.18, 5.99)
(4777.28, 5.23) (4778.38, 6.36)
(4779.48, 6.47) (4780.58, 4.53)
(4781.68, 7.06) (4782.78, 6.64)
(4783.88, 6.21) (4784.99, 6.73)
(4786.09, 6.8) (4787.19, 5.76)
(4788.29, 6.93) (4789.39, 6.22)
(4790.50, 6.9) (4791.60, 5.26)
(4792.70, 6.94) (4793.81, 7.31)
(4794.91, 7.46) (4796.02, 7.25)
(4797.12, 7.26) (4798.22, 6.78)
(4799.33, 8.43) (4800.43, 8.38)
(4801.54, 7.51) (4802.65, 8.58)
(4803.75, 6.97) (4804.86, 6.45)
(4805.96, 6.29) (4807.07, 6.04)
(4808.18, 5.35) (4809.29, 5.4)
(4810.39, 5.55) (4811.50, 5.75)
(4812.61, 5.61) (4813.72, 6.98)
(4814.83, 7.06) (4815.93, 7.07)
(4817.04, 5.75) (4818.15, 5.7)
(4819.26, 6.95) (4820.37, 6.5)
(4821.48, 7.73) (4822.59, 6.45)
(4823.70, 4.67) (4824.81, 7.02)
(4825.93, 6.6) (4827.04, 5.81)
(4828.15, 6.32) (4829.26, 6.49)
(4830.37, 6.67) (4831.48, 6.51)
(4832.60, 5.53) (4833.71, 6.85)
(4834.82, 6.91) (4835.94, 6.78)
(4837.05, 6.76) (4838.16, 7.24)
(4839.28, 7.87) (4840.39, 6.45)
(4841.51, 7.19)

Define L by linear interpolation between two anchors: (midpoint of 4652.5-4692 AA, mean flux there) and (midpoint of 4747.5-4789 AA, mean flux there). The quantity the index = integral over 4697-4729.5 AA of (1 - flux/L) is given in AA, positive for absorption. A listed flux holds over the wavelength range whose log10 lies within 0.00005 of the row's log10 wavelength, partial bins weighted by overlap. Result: -3.0 AA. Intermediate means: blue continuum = 7.02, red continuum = 6.46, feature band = 7.4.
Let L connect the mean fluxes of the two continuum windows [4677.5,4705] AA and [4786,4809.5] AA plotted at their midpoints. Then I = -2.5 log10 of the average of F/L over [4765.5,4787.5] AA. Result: 0.20 mag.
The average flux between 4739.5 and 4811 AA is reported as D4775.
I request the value 6.7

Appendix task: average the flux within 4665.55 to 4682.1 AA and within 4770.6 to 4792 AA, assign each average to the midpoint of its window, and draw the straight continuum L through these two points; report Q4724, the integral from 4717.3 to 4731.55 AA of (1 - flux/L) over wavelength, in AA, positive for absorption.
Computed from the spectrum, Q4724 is -1.9 AA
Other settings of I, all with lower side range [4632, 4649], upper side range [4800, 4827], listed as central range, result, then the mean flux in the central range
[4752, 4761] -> -0.15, 7.6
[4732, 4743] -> -0.08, 7.18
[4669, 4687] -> 0.01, 6.77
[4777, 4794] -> 0.04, 6.33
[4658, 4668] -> -0.11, 7.58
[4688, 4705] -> -0.10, 7.43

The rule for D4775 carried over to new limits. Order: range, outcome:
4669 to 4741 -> 7.16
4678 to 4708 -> 7.22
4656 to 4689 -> 6.98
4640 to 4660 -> 7.16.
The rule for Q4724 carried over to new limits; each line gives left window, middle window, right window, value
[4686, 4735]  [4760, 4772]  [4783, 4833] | 2.52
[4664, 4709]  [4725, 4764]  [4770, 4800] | -4.33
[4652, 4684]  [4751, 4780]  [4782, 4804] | 3.18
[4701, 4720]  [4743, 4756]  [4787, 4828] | -1.75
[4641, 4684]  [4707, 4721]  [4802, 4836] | -0.56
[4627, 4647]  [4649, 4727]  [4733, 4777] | -3.41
